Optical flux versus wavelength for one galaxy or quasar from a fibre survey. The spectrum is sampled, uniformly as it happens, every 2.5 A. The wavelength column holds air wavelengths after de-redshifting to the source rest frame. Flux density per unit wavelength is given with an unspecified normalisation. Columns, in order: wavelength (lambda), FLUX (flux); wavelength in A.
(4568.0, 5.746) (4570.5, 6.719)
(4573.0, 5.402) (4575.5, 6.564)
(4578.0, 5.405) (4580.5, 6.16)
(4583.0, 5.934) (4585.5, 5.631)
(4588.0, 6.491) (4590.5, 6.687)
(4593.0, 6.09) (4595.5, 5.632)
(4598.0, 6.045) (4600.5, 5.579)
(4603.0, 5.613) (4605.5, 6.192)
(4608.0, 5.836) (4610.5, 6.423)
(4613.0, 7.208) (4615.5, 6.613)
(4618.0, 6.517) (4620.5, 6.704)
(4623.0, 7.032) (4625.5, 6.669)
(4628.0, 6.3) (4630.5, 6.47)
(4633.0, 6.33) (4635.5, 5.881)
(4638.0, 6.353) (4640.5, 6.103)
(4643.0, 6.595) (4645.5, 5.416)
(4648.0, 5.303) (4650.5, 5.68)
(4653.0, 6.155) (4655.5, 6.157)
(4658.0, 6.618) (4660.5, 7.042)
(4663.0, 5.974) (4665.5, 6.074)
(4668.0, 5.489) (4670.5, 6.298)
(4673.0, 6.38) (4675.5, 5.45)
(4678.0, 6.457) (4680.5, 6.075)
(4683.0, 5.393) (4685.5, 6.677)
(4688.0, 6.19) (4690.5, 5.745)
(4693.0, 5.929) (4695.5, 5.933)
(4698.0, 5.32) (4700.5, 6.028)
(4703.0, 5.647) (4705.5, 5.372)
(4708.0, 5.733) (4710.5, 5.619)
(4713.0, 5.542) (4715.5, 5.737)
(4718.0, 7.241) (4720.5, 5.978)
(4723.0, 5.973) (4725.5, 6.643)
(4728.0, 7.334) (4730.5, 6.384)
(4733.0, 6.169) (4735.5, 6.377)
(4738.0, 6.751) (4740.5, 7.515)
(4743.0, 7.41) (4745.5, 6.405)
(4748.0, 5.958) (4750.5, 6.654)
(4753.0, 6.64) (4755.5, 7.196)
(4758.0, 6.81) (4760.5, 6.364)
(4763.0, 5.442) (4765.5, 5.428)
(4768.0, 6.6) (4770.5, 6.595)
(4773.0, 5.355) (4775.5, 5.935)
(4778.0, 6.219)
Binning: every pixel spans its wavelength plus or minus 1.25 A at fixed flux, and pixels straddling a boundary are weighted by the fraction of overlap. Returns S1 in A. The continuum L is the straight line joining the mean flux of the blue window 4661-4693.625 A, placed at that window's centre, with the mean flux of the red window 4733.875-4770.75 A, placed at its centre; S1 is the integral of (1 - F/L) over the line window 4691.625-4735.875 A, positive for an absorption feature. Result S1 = 1.7 A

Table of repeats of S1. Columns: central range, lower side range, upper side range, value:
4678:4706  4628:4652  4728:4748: 2.20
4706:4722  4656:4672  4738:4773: 1.11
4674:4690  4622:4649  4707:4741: 0.64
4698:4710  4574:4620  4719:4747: 1.61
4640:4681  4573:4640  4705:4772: 1.39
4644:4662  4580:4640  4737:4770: 0.83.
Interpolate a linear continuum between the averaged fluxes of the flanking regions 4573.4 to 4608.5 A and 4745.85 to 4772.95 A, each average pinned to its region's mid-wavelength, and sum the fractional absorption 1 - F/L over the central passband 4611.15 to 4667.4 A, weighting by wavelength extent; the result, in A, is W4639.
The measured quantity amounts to -2.2 A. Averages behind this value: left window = 5.98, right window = 6.33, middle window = 6.32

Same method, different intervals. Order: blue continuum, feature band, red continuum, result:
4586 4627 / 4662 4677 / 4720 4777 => 1.0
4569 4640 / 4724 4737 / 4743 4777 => -0.6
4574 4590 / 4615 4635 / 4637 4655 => -1.9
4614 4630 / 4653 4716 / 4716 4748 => 6.4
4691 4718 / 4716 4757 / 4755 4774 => -4.5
